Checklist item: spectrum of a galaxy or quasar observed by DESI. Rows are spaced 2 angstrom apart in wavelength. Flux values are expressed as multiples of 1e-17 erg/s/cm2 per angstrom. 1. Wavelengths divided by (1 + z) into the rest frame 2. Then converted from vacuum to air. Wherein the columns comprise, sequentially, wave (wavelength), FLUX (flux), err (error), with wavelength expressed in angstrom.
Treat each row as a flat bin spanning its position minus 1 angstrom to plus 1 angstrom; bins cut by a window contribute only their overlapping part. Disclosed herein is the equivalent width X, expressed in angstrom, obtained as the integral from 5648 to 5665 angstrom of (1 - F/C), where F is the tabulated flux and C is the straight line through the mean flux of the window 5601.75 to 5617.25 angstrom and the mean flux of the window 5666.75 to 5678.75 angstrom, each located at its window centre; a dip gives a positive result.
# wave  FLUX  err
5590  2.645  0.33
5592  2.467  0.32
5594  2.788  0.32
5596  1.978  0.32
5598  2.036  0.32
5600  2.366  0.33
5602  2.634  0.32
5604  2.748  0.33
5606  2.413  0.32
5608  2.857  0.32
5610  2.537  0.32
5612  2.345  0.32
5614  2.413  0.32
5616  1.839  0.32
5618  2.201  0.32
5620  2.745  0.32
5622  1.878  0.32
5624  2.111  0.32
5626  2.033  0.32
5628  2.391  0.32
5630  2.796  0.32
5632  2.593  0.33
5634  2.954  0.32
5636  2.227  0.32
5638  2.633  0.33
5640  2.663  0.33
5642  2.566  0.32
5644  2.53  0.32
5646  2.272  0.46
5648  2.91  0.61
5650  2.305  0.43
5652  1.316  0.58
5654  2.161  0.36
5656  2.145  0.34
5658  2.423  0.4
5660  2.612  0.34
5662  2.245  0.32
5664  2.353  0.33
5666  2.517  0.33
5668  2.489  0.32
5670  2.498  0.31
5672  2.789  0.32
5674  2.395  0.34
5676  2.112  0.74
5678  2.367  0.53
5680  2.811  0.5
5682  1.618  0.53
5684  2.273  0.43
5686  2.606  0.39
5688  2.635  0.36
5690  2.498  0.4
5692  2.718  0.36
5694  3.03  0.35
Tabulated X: 1.47 angstrom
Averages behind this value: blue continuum 2.46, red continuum 2.44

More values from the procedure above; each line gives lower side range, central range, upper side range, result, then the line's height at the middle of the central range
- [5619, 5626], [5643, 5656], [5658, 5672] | 0.7 angstrom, 2.38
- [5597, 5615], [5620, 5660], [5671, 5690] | 1.1 angstrom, 2.45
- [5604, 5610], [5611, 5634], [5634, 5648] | 2.3 angstrom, 2.6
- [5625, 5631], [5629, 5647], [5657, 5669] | -1.2 angstrom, 2.42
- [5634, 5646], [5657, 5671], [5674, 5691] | 0.0 angstrom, 2.44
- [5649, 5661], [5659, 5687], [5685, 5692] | -0.2 angstrom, 2.4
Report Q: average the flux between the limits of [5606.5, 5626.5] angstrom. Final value 2.31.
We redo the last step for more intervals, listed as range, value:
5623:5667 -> 2.4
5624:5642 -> 2.51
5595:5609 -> 2.43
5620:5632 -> 2.31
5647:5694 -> 2.4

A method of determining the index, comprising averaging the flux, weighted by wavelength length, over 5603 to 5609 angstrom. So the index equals 2.67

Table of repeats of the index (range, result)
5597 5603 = 2.35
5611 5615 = 2.38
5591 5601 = 2.33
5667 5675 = 2.54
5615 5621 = 2.26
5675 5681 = 2.43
